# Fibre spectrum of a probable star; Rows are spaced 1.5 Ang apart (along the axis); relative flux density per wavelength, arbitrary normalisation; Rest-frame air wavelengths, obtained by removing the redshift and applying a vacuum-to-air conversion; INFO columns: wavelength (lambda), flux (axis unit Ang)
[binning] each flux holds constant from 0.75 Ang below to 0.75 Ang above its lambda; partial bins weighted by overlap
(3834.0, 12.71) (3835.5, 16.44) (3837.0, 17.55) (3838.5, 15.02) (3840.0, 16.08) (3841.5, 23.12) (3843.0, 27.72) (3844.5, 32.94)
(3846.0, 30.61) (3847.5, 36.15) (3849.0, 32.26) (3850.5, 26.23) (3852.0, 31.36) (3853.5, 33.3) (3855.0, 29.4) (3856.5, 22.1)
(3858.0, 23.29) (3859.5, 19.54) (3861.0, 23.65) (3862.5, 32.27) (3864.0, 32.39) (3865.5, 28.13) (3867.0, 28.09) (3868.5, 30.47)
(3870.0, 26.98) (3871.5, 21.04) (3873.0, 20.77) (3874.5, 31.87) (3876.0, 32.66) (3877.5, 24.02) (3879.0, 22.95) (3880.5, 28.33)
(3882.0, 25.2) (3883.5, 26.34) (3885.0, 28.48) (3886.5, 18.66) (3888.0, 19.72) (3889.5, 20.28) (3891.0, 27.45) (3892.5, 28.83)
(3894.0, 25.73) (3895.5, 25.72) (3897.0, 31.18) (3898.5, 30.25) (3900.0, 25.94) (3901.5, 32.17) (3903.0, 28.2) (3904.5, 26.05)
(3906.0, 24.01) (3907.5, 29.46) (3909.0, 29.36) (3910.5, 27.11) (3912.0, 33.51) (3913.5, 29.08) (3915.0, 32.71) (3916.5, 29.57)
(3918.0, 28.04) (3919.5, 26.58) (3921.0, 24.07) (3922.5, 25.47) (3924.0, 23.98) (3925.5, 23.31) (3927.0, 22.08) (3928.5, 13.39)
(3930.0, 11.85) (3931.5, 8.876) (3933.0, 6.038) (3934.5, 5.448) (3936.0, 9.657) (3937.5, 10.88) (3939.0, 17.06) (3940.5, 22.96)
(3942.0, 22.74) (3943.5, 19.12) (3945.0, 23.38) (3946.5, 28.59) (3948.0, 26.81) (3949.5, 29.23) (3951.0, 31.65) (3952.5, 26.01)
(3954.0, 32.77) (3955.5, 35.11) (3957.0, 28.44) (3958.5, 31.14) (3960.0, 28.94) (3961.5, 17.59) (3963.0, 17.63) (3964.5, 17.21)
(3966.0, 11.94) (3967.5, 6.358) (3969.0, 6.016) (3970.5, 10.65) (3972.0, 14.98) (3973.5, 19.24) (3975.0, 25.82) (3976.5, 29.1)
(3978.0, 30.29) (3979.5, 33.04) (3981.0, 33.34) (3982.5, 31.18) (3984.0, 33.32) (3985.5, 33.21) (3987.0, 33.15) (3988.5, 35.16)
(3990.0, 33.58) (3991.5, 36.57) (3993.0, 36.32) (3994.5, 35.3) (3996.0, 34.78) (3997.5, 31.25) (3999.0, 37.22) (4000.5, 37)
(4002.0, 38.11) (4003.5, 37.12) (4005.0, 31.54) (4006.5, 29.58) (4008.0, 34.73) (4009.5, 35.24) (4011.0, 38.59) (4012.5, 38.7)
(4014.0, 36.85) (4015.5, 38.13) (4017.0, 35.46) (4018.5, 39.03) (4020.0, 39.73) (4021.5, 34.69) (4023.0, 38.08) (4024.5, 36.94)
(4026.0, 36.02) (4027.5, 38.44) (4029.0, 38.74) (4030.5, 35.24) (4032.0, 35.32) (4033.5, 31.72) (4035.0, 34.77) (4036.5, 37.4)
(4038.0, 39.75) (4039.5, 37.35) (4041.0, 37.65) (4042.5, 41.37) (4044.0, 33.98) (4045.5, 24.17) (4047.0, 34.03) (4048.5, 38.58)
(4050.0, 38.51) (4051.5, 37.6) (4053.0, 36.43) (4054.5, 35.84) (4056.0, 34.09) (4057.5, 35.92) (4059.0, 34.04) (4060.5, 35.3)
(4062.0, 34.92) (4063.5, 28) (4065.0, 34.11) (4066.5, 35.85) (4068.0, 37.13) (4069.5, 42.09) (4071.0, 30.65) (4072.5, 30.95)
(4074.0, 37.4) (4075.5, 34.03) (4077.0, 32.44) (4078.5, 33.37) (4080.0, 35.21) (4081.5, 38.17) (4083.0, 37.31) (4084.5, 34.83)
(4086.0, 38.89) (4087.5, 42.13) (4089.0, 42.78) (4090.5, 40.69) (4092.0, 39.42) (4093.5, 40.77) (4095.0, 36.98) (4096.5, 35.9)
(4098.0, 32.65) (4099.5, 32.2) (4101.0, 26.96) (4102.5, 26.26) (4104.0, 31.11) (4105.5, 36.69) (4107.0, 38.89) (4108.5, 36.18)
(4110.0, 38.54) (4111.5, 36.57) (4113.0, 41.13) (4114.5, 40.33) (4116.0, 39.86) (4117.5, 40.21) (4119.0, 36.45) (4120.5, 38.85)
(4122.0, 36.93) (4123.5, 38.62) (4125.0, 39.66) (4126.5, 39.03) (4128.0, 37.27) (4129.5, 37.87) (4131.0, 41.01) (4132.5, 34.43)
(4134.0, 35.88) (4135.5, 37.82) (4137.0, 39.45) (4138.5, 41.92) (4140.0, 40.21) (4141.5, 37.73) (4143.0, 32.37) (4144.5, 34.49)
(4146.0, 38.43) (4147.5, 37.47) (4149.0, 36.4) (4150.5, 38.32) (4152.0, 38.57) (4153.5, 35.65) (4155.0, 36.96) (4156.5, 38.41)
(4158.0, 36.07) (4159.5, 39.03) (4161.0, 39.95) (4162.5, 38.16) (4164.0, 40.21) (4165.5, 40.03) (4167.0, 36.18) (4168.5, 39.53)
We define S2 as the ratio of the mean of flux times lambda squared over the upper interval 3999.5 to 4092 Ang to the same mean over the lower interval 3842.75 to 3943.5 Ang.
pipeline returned 1.6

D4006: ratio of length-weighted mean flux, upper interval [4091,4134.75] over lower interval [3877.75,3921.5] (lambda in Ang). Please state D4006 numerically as 1.36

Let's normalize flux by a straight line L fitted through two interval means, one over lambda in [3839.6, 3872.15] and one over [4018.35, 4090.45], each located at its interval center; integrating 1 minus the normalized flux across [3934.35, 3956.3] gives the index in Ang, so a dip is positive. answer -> 5.8 Ang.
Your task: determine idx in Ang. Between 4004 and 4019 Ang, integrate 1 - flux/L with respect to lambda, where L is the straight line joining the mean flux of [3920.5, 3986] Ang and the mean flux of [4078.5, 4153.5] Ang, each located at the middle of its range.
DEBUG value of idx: -4.6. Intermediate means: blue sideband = 21.8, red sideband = 37.3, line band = 35.8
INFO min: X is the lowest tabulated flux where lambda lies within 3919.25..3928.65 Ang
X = 13.39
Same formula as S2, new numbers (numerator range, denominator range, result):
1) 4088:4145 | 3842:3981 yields 1.67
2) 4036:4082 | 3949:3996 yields 1.38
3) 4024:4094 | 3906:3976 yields 1.76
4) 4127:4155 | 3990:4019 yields 1.12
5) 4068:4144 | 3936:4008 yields 1.46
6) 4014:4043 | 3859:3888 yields 1.53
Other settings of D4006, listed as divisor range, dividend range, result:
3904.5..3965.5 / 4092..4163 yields 1.60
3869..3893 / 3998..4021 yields 1.44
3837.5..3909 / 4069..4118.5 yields 1.36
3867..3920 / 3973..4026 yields 1.27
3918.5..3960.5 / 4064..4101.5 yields 1.64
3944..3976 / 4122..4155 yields 1.68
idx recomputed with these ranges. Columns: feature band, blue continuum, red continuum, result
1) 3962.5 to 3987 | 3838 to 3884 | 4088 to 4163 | 7.1 Ang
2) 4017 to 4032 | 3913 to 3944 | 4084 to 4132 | -4.2 Ang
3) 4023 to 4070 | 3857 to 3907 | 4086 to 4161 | -2.7 Ang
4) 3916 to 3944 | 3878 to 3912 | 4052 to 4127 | 9.8 Ang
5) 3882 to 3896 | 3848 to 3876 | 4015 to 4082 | 2.0 Ang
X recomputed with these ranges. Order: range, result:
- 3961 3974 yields 6.016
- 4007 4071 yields 24.17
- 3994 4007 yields 29.58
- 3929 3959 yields 5.448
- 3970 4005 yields 10.65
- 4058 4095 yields 28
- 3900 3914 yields 24.01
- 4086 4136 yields 26.26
